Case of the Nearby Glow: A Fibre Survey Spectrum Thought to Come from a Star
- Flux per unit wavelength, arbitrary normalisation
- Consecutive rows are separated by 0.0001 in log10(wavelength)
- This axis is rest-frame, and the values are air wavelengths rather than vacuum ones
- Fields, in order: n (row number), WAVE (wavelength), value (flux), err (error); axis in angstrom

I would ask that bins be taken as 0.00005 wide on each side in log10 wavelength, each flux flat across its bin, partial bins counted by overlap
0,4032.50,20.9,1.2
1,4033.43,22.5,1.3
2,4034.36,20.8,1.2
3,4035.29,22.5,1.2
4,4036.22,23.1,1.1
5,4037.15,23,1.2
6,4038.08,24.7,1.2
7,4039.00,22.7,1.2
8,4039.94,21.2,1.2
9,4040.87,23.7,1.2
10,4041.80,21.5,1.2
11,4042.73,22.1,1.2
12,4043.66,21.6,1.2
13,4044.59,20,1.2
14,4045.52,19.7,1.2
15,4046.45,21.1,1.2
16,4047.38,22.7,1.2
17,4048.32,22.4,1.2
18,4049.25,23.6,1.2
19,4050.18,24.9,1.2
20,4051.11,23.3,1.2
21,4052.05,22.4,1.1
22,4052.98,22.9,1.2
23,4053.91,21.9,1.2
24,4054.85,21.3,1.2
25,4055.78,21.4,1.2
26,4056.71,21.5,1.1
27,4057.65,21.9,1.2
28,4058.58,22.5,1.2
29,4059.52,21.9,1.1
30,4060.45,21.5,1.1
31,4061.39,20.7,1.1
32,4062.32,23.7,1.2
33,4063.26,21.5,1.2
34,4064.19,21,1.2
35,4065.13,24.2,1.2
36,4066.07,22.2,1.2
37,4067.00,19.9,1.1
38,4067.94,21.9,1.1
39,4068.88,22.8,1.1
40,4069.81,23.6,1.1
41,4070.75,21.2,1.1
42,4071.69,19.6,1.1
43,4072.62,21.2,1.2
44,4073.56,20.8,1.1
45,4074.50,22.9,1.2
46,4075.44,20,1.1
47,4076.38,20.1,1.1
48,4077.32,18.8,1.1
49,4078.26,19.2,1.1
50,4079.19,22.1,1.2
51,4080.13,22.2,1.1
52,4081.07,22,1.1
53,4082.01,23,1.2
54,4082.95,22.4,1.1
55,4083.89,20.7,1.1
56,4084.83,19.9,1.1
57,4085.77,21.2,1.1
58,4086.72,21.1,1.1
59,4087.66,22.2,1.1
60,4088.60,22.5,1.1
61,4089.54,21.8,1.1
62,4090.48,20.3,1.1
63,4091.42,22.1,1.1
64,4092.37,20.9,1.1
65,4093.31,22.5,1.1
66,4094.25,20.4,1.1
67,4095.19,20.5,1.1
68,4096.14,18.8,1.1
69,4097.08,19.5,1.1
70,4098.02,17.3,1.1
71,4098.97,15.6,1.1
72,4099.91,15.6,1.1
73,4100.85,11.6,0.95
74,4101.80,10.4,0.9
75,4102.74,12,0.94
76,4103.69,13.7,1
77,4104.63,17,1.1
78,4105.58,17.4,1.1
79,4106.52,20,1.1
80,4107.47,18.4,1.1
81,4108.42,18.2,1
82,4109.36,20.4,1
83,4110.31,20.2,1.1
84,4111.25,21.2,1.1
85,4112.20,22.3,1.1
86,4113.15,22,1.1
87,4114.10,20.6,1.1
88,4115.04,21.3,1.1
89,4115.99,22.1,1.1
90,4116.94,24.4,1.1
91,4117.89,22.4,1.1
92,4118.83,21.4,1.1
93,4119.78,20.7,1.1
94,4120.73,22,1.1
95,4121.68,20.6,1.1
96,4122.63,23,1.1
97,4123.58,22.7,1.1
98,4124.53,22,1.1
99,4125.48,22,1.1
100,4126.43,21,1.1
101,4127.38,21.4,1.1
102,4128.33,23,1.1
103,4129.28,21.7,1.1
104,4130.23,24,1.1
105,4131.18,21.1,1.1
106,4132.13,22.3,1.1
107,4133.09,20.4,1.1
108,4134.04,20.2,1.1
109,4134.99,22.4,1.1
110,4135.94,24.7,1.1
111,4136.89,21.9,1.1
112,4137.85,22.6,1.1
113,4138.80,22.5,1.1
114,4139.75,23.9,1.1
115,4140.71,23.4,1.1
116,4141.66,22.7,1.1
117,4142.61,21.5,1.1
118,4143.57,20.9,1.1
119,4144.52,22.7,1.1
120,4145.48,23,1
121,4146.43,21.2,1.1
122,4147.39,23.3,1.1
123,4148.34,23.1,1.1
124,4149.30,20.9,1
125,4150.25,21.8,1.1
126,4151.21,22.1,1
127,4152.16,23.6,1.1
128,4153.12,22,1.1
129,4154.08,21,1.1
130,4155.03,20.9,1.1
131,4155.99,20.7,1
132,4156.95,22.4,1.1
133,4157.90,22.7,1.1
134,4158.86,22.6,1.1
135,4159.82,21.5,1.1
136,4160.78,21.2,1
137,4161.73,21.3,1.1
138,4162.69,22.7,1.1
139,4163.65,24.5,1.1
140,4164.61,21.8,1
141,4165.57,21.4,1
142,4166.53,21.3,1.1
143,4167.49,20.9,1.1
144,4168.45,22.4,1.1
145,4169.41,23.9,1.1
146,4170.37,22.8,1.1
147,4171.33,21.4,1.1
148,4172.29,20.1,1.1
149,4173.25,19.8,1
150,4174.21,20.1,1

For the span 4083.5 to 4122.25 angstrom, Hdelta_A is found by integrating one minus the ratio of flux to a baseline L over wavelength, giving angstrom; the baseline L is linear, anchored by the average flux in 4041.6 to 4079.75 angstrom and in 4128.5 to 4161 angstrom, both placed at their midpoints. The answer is 4.1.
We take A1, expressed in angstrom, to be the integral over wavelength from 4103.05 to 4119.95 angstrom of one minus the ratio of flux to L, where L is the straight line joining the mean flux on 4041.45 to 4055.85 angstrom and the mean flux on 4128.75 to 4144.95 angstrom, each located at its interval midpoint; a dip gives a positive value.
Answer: 1.6 angstrom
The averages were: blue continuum 22.1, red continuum 22.3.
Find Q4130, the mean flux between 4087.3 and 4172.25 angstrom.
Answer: 21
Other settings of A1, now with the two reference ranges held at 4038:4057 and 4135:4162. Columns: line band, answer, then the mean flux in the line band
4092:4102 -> 2.02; 17.7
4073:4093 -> 0.85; 21.3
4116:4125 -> 0.04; 22.1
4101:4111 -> 2.48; 16.7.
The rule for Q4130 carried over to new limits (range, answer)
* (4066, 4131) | 20.4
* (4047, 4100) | 21.4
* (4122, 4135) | 21.9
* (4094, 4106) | 16.1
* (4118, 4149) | 22.2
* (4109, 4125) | 21.7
